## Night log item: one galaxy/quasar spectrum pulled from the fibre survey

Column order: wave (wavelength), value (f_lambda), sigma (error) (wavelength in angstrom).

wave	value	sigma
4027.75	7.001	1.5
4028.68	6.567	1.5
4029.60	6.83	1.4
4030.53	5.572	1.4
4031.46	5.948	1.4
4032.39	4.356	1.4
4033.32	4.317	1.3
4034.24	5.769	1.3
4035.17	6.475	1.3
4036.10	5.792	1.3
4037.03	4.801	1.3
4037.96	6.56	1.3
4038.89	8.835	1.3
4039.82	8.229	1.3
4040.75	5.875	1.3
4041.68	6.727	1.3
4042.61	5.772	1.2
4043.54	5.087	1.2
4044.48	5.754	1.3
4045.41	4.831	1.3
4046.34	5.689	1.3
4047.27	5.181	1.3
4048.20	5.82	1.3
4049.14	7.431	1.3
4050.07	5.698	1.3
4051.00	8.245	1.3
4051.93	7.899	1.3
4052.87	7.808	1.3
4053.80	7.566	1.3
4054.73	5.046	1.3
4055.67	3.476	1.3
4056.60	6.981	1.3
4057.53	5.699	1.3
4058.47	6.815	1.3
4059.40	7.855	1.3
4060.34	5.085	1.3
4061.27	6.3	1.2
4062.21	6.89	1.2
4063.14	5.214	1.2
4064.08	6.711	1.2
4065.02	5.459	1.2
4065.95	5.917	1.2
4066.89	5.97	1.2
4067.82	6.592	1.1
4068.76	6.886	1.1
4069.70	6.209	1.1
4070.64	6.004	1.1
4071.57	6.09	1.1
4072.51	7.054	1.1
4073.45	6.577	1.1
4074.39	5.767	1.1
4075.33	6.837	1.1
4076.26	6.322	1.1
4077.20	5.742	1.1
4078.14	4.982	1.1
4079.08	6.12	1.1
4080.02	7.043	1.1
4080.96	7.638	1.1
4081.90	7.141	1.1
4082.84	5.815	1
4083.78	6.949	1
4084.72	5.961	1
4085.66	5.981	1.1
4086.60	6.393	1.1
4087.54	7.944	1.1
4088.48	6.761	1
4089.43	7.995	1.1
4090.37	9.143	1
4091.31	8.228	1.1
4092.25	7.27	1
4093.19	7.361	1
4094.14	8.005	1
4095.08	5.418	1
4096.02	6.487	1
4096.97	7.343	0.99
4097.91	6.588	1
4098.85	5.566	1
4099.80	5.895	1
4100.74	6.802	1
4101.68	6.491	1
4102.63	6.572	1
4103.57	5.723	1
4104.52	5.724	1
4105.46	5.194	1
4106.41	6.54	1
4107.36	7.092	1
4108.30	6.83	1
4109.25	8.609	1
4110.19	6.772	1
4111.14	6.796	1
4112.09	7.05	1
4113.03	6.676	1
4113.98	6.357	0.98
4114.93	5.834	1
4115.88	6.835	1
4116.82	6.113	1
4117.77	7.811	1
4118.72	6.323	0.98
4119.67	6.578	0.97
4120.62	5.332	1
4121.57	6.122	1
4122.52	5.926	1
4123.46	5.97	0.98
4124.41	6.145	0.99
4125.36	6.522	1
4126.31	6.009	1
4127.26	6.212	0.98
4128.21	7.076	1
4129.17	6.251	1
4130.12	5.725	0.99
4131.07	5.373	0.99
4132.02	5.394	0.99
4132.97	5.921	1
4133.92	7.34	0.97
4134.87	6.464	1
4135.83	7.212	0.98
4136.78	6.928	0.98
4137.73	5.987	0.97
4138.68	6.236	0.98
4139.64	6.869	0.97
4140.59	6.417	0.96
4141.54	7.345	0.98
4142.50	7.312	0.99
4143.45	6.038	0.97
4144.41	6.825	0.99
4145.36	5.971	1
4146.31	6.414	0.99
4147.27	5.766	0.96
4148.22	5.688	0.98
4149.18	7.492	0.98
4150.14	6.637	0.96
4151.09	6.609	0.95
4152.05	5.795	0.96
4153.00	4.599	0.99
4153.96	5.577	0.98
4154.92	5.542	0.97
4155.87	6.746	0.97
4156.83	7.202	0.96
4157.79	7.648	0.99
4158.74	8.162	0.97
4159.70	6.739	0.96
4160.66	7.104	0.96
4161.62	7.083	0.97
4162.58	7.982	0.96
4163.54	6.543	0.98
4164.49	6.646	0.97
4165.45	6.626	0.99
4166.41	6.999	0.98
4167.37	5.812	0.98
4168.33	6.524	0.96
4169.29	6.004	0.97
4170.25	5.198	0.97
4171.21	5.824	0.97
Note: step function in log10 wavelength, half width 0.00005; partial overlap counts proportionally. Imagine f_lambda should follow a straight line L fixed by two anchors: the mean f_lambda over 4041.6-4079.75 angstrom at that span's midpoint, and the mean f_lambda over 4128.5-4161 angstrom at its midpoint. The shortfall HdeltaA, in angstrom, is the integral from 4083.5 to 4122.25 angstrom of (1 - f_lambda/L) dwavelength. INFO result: -2.4 angstrom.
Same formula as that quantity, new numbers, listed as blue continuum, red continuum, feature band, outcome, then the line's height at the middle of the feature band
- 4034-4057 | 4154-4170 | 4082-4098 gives -1.4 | 6.48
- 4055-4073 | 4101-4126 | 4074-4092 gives -1.5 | 6.27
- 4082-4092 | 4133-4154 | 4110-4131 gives 1.1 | 6.72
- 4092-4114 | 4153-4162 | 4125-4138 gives 0.7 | 6.69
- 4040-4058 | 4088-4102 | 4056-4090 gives 1.0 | 6.62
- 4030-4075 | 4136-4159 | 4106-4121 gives -0.8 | 6.38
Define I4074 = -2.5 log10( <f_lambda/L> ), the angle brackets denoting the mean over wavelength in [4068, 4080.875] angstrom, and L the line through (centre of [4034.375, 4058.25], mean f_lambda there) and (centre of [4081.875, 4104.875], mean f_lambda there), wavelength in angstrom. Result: 0.04 mag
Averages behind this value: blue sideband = 6.29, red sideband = 6.78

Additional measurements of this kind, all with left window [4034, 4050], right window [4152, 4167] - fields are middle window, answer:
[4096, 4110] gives -0.011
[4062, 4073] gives 0.006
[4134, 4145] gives -0.016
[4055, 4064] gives 0.034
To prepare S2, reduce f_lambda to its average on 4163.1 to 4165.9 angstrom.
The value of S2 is 6.62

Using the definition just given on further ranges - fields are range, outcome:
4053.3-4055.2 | 6.35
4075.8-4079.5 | 5.78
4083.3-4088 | 6.65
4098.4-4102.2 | 6.19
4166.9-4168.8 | 6.17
